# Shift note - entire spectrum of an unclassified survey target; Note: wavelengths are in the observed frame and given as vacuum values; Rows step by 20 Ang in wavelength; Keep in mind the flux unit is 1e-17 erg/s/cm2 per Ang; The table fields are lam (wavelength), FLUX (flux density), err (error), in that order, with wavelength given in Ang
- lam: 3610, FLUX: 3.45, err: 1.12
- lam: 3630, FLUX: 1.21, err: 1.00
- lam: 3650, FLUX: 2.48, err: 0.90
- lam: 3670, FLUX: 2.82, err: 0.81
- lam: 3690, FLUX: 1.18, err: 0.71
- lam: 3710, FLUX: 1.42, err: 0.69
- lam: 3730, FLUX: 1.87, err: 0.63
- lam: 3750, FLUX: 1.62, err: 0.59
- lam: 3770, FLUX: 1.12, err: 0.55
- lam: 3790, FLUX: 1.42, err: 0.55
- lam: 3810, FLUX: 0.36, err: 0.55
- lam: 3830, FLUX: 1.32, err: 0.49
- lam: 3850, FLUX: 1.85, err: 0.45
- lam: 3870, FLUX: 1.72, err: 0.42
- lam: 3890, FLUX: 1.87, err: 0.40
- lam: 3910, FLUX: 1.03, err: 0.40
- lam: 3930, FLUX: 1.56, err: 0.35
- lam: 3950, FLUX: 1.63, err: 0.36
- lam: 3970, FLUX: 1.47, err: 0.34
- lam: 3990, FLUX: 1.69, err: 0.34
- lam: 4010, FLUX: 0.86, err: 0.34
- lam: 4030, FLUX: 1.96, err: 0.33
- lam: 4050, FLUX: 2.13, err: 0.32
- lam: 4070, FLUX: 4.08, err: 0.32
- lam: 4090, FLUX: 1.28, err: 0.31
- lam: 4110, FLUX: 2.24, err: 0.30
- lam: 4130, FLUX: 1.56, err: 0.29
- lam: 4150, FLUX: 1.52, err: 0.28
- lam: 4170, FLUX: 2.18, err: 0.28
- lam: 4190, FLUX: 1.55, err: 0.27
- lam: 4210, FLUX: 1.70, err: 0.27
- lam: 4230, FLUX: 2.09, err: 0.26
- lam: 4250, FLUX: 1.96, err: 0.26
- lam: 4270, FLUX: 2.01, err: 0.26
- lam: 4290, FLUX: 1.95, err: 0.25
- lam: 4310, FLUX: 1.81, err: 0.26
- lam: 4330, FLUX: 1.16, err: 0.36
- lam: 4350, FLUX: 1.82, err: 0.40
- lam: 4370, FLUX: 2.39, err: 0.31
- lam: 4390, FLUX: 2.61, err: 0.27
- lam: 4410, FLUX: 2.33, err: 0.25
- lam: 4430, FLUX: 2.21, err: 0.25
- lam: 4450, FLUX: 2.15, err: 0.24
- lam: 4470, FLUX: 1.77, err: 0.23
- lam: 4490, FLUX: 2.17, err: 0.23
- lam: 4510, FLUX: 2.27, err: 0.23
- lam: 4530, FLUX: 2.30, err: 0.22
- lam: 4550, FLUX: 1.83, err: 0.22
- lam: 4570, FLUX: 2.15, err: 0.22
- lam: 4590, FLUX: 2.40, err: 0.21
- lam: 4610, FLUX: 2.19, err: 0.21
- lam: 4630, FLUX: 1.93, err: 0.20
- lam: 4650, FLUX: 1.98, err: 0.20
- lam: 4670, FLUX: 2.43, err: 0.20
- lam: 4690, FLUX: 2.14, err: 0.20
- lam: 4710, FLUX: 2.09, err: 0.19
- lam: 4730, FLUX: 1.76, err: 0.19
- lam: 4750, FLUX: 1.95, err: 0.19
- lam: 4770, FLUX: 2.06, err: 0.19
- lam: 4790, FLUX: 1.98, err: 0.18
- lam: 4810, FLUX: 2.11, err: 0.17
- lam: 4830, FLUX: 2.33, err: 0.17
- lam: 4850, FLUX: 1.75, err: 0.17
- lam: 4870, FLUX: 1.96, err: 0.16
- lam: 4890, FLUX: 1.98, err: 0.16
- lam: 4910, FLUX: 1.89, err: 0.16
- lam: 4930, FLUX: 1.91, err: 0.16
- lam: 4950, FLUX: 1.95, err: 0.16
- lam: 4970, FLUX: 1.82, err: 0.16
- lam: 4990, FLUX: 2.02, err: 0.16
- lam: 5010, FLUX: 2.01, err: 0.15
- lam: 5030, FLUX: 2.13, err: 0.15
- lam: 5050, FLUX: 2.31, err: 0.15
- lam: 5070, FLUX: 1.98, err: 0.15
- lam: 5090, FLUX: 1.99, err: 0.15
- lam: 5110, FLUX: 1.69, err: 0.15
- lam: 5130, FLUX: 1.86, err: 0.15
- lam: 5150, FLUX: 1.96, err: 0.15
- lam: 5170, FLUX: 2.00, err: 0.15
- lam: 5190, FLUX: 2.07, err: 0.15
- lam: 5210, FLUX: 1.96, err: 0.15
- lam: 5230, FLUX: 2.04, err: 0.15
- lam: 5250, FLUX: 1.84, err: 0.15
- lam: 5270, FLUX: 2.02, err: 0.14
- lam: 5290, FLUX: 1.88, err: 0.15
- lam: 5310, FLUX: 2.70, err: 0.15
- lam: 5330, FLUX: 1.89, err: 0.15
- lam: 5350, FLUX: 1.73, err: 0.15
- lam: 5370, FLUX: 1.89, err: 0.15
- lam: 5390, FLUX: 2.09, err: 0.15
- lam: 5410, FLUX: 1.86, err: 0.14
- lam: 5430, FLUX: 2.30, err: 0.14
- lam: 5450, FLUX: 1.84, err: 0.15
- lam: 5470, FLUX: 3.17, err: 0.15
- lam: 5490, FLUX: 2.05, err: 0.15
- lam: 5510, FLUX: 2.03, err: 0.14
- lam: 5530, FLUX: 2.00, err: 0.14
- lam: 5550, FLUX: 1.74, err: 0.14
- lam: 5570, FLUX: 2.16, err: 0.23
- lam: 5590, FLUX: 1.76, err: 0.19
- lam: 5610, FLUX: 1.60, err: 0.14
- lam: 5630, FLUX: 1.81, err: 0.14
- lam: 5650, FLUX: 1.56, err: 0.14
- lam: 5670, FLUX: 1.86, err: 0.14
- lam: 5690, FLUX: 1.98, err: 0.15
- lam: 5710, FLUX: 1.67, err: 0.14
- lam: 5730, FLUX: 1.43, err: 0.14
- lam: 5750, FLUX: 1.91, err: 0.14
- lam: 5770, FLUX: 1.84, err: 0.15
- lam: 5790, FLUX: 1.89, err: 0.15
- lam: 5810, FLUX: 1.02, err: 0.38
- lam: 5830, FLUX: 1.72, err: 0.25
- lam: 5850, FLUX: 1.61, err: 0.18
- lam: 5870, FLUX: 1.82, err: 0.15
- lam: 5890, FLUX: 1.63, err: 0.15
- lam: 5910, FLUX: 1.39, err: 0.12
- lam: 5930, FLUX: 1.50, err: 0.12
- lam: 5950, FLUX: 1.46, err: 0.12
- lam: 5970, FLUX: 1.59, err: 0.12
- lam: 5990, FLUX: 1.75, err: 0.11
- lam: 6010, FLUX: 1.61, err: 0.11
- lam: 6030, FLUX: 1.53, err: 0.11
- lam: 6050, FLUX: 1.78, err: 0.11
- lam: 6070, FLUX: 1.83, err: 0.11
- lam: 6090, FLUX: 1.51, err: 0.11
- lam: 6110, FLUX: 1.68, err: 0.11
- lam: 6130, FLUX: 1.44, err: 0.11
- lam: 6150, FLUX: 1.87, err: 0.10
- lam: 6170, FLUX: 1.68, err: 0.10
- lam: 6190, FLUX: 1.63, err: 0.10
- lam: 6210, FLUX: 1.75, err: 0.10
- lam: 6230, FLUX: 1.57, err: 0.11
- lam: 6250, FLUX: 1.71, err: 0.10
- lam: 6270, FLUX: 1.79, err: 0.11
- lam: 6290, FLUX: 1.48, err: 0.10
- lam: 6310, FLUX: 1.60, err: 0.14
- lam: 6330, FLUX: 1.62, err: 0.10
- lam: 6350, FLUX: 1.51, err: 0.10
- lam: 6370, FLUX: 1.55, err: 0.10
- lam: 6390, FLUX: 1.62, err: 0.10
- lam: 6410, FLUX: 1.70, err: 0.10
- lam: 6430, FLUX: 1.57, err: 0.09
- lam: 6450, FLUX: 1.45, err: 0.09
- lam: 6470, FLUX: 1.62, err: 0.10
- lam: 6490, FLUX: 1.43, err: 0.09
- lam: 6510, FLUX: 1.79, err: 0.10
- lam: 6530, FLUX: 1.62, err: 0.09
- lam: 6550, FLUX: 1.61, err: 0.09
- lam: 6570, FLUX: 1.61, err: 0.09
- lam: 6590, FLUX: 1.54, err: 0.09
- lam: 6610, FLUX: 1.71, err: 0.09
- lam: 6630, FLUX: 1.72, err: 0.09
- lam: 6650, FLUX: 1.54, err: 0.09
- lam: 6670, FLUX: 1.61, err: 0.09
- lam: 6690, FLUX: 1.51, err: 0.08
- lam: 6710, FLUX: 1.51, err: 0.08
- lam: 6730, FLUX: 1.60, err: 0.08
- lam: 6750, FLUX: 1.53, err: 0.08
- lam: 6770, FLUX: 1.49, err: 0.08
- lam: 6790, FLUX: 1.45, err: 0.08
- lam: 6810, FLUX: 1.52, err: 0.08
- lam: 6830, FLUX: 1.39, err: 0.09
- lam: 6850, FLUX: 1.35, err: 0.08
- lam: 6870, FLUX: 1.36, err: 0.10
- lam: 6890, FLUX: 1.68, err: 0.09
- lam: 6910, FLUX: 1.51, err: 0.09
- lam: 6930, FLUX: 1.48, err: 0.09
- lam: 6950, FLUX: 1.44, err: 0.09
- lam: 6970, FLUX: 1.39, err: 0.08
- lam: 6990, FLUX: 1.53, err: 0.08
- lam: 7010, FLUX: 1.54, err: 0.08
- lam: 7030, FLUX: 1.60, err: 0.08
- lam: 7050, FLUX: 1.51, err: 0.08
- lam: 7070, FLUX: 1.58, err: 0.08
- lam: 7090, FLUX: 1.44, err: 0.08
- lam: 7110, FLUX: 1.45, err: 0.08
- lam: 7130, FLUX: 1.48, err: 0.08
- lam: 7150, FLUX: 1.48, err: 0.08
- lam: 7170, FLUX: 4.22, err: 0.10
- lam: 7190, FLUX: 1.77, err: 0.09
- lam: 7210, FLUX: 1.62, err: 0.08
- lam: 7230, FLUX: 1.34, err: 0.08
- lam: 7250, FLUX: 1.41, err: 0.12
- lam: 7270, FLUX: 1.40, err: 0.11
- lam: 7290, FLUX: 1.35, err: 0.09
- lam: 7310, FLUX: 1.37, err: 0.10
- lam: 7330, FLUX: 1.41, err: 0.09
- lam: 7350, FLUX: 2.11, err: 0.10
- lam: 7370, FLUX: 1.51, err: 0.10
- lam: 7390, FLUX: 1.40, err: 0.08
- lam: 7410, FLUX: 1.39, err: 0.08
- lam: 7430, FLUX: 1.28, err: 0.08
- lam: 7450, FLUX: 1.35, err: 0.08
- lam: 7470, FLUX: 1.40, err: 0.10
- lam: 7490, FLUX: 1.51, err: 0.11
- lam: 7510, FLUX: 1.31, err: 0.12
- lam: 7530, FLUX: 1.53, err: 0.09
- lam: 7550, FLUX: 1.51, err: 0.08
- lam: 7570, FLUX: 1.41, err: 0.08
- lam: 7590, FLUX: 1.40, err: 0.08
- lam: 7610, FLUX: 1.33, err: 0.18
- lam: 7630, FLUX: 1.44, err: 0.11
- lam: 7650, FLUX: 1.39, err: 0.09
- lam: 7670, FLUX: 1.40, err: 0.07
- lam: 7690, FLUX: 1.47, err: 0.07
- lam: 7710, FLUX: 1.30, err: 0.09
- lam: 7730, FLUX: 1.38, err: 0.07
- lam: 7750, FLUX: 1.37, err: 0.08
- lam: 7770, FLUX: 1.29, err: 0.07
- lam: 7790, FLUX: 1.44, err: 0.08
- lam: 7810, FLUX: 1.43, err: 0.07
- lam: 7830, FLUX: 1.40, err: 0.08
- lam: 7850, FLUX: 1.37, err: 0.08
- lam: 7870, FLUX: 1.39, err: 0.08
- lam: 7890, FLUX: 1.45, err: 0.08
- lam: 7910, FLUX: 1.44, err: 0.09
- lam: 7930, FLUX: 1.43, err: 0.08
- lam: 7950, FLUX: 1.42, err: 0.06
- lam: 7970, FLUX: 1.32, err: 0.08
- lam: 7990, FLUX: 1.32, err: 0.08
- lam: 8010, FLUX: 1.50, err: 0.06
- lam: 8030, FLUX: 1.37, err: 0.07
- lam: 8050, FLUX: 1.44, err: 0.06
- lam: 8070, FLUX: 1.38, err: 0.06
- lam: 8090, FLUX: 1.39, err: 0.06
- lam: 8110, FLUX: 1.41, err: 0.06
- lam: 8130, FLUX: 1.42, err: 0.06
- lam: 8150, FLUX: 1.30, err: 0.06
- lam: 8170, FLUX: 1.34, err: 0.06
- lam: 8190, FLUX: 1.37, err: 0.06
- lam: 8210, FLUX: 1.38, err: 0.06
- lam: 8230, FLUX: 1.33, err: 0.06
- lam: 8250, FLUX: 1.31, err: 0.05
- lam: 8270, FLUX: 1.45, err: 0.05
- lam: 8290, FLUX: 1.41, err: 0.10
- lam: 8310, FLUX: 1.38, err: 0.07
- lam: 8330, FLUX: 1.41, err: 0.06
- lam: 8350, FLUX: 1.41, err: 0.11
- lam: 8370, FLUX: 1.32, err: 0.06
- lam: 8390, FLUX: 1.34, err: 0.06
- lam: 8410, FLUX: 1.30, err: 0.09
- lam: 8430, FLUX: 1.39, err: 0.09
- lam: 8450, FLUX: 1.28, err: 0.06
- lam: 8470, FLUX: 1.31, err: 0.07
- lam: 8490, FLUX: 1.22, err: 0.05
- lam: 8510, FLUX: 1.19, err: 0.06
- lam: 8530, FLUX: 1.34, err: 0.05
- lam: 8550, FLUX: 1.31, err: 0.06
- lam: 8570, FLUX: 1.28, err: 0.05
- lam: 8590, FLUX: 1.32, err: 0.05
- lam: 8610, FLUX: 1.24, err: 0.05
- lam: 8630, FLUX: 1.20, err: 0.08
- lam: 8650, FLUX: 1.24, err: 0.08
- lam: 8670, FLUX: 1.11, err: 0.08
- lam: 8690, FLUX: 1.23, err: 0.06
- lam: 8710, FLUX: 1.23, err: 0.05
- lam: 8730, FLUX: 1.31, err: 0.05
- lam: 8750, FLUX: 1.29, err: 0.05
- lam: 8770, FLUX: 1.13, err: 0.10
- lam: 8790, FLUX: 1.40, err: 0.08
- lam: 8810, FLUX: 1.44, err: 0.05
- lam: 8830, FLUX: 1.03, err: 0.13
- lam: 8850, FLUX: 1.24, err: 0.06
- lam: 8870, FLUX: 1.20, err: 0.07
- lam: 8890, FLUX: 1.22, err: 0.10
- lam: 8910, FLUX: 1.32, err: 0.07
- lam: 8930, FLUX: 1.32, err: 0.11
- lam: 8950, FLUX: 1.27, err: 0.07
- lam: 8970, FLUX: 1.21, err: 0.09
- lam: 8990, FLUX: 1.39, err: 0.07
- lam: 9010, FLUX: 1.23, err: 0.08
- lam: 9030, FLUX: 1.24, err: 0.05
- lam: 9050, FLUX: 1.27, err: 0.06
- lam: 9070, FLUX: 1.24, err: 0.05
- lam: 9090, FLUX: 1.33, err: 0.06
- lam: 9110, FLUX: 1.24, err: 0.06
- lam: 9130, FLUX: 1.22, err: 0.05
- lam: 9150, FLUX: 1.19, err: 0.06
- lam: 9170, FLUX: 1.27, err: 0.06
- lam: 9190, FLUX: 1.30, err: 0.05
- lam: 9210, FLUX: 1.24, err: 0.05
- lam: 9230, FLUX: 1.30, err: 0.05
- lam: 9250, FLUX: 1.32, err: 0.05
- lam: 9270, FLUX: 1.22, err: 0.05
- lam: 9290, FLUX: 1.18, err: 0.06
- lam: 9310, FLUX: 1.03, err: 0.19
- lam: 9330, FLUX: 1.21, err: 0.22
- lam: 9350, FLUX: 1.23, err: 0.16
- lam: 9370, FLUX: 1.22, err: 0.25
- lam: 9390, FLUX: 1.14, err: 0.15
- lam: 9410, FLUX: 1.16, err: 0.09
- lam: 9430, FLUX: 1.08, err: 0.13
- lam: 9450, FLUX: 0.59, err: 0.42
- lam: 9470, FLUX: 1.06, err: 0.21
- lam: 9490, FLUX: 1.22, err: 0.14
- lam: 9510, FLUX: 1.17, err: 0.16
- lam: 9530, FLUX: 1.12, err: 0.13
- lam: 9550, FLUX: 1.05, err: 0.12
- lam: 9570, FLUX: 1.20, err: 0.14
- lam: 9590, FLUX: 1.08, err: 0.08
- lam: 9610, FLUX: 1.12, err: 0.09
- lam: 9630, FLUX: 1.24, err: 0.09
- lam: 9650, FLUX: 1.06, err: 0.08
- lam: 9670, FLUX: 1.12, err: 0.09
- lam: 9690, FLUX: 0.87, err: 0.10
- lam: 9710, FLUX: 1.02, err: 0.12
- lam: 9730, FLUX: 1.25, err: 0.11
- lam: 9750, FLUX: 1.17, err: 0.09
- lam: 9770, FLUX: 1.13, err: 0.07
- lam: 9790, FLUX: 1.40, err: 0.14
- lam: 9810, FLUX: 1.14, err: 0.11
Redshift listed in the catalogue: 0.09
